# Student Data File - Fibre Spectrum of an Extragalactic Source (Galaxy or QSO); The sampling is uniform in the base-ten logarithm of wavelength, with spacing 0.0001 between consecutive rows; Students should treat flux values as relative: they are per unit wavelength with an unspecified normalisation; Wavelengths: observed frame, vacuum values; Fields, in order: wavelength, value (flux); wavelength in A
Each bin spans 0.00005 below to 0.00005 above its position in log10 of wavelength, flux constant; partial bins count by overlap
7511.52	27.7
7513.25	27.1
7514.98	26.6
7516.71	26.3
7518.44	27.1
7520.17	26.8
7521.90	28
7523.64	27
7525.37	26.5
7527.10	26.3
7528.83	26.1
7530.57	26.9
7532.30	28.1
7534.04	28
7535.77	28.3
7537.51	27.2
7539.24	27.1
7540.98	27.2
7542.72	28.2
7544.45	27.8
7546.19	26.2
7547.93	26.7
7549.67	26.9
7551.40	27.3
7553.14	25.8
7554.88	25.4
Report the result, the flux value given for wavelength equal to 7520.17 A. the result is 26.8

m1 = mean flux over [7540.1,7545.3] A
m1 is 27.7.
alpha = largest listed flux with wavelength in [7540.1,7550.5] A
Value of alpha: 28.2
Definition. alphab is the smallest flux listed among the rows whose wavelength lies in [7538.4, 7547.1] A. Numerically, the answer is 26.2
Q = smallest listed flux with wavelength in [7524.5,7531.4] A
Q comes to 26.1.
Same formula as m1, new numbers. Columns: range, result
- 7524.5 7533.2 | 26.8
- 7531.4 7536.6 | 28.1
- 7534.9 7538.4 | 27.8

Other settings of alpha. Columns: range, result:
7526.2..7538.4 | 28.3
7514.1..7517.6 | 26.6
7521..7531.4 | 28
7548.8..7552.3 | 27.3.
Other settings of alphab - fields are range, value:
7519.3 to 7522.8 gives 26.8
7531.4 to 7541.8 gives 27.1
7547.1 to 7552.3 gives 26.7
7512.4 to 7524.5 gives 26.3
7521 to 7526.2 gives 26.5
